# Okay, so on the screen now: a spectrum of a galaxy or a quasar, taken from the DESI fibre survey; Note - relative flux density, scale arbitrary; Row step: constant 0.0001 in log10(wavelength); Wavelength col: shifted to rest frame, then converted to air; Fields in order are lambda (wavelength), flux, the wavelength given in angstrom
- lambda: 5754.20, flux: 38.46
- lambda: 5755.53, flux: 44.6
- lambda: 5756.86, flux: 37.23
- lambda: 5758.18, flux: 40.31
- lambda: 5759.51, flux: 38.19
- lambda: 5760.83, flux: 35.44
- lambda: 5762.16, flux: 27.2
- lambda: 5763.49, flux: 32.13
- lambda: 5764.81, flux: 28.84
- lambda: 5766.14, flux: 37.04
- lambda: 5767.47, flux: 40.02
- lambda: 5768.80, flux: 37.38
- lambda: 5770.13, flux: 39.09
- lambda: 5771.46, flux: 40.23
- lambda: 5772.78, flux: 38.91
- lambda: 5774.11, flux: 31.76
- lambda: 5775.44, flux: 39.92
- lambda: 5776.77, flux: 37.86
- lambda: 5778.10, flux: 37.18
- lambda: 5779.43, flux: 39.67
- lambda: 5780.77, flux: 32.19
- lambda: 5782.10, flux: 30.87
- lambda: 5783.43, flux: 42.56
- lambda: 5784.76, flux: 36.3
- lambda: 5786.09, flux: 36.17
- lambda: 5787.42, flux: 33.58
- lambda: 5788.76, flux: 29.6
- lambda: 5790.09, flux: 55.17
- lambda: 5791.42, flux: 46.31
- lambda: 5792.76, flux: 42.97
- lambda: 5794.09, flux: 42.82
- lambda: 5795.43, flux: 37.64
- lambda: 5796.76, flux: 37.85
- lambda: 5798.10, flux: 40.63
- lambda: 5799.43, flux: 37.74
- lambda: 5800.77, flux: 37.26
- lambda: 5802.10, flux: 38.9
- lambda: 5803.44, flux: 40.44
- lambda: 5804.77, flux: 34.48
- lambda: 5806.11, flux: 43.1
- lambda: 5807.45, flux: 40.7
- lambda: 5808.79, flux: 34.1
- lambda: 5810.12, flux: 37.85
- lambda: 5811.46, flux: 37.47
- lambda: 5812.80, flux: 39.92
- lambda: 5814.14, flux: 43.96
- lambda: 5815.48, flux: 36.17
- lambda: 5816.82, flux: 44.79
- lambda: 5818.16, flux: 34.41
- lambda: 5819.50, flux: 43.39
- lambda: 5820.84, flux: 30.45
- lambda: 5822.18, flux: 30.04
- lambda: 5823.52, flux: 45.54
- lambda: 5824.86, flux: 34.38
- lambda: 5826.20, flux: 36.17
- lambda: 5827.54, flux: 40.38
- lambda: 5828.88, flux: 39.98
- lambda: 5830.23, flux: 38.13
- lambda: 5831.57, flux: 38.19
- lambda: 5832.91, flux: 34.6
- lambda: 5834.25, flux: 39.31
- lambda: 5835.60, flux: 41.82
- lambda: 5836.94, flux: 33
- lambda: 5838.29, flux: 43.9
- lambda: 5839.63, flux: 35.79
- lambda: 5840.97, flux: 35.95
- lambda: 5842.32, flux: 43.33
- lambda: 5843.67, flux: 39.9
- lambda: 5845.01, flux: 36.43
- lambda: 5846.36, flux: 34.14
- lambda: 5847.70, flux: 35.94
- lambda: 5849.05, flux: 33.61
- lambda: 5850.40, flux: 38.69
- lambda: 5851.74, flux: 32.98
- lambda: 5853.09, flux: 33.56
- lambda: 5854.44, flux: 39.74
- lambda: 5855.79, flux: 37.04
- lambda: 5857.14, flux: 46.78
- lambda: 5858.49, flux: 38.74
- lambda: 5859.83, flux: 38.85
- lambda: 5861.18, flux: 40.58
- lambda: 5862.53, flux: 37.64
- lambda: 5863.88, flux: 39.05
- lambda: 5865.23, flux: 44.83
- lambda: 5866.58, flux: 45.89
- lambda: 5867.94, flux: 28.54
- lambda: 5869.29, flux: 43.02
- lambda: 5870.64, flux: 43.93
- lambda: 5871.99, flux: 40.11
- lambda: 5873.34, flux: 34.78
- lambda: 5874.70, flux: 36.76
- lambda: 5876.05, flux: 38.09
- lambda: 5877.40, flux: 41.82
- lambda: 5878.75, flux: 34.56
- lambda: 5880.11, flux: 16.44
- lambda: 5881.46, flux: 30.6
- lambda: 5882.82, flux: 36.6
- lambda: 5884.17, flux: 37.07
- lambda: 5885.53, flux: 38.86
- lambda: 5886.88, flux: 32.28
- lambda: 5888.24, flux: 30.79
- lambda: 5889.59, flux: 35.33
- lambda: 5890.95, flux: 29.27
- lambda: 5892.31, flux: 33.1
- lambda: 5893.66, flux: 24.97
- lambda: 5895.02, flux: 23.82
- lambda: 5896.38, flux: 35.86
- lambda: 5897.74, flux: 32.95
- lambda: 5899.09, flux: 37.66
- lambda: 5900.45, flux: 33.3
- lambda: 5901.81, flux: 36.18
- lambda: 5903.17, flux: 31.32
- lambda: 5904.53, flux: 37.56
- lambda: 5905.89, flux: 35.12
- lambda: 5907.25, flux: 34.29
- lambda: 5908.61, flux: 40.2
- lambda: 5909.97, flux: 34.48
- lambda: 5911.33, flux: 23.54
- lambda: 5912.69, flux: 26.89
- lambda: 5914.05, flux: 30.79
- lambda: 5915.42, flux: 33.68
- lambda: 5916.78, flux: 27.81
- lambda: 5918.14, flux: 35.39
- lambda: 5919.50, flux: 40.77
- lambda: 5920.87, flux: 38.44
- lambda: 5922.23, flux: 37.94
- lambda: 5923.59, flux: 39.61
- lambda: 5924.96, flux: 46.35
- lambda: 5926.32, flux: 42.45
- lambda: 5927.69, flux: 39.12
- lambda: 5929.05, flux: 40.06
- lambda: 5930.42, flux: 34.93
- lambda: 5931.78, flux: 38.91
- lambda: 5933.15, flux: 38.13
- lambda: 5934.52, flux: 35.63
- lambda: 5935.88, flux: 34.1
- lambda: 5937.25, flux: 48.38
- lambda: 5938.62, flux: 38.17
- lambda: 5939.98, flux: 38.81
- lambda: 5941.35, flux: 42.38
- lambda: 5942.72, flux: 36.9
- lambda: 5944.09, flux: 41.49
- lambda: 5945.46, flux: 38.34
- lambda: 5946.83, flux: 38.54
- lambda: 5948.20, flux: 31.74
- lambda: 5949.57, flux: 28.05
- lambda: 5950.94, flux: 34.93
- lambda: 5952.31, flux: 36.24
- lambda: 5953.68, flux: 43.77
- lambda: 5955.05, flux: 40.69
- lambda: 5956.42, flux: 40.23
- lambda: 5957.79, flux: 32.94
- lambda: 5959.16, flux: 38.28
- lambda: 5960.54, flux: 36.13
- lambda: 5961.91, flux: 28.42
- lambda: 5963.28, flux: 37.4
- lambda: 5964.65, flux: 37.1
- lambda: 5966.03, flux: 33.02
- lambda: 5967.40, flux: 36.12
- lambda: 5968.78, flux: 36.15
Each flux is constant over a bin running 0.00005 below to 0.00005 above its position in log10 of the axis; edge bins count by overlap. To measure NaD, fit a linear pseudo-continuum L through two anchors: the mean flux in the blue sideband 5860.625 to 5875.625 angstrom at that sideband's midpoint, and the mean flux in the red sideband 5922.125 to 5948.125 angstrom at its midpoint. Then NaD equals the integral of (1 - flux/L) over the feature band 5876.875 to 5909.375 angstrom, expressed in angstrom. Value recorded 5.1 angstrom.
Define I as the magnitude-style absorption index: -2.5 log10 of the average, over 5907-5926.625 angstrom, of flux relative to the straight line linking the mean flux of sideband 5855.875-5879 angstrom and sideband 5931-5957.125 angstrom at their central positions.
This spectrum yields 0.10 mag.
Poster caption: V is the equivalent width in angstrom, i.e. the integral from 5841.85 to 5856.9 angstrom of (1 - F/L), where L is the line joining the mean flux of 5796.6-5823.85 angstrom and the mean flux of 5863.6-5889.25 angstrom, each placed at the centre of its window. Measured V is 0.1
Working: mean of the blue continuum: 38.5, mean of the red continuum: 36.5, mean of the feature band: 37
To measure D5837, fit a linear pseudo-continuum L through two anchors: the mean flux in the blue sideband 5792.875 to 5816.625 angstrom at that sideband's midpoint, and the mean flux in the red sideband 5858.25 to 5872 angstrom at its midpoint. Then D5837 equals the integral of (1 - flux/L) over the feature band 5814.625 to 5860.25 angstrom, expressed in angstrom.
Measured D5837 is 2.1 angstrom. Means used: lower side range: 39.1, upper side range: 40.2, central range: 37.9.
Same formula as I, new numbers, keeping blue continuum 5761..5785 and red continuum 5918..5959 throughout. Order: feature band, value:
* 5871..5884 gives 0.08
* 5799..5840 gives -0.05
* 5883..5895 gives 0.17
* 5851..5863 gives -0.03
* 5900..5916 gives 0.15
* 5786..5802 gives -0.10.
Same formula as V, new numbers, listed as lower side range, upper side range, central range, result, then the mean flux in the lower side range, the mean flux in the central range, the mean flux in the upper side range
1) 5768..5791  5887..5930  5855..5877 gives -2.58 angstrom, 37.7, 39.7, 34.5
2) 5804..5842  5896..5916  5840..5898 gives -0.77 angstrom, 38.2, 36.1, 33.5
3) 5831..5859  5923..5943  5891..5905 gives 2.32 angstrom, 37.8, 32.4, 39.6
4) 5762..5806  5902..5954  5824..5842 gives -0.29 angstrom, 37.8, 38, 36.7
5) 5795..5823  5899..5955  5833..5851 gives 0.03 angstrom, 38.2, 37.7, 36.7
